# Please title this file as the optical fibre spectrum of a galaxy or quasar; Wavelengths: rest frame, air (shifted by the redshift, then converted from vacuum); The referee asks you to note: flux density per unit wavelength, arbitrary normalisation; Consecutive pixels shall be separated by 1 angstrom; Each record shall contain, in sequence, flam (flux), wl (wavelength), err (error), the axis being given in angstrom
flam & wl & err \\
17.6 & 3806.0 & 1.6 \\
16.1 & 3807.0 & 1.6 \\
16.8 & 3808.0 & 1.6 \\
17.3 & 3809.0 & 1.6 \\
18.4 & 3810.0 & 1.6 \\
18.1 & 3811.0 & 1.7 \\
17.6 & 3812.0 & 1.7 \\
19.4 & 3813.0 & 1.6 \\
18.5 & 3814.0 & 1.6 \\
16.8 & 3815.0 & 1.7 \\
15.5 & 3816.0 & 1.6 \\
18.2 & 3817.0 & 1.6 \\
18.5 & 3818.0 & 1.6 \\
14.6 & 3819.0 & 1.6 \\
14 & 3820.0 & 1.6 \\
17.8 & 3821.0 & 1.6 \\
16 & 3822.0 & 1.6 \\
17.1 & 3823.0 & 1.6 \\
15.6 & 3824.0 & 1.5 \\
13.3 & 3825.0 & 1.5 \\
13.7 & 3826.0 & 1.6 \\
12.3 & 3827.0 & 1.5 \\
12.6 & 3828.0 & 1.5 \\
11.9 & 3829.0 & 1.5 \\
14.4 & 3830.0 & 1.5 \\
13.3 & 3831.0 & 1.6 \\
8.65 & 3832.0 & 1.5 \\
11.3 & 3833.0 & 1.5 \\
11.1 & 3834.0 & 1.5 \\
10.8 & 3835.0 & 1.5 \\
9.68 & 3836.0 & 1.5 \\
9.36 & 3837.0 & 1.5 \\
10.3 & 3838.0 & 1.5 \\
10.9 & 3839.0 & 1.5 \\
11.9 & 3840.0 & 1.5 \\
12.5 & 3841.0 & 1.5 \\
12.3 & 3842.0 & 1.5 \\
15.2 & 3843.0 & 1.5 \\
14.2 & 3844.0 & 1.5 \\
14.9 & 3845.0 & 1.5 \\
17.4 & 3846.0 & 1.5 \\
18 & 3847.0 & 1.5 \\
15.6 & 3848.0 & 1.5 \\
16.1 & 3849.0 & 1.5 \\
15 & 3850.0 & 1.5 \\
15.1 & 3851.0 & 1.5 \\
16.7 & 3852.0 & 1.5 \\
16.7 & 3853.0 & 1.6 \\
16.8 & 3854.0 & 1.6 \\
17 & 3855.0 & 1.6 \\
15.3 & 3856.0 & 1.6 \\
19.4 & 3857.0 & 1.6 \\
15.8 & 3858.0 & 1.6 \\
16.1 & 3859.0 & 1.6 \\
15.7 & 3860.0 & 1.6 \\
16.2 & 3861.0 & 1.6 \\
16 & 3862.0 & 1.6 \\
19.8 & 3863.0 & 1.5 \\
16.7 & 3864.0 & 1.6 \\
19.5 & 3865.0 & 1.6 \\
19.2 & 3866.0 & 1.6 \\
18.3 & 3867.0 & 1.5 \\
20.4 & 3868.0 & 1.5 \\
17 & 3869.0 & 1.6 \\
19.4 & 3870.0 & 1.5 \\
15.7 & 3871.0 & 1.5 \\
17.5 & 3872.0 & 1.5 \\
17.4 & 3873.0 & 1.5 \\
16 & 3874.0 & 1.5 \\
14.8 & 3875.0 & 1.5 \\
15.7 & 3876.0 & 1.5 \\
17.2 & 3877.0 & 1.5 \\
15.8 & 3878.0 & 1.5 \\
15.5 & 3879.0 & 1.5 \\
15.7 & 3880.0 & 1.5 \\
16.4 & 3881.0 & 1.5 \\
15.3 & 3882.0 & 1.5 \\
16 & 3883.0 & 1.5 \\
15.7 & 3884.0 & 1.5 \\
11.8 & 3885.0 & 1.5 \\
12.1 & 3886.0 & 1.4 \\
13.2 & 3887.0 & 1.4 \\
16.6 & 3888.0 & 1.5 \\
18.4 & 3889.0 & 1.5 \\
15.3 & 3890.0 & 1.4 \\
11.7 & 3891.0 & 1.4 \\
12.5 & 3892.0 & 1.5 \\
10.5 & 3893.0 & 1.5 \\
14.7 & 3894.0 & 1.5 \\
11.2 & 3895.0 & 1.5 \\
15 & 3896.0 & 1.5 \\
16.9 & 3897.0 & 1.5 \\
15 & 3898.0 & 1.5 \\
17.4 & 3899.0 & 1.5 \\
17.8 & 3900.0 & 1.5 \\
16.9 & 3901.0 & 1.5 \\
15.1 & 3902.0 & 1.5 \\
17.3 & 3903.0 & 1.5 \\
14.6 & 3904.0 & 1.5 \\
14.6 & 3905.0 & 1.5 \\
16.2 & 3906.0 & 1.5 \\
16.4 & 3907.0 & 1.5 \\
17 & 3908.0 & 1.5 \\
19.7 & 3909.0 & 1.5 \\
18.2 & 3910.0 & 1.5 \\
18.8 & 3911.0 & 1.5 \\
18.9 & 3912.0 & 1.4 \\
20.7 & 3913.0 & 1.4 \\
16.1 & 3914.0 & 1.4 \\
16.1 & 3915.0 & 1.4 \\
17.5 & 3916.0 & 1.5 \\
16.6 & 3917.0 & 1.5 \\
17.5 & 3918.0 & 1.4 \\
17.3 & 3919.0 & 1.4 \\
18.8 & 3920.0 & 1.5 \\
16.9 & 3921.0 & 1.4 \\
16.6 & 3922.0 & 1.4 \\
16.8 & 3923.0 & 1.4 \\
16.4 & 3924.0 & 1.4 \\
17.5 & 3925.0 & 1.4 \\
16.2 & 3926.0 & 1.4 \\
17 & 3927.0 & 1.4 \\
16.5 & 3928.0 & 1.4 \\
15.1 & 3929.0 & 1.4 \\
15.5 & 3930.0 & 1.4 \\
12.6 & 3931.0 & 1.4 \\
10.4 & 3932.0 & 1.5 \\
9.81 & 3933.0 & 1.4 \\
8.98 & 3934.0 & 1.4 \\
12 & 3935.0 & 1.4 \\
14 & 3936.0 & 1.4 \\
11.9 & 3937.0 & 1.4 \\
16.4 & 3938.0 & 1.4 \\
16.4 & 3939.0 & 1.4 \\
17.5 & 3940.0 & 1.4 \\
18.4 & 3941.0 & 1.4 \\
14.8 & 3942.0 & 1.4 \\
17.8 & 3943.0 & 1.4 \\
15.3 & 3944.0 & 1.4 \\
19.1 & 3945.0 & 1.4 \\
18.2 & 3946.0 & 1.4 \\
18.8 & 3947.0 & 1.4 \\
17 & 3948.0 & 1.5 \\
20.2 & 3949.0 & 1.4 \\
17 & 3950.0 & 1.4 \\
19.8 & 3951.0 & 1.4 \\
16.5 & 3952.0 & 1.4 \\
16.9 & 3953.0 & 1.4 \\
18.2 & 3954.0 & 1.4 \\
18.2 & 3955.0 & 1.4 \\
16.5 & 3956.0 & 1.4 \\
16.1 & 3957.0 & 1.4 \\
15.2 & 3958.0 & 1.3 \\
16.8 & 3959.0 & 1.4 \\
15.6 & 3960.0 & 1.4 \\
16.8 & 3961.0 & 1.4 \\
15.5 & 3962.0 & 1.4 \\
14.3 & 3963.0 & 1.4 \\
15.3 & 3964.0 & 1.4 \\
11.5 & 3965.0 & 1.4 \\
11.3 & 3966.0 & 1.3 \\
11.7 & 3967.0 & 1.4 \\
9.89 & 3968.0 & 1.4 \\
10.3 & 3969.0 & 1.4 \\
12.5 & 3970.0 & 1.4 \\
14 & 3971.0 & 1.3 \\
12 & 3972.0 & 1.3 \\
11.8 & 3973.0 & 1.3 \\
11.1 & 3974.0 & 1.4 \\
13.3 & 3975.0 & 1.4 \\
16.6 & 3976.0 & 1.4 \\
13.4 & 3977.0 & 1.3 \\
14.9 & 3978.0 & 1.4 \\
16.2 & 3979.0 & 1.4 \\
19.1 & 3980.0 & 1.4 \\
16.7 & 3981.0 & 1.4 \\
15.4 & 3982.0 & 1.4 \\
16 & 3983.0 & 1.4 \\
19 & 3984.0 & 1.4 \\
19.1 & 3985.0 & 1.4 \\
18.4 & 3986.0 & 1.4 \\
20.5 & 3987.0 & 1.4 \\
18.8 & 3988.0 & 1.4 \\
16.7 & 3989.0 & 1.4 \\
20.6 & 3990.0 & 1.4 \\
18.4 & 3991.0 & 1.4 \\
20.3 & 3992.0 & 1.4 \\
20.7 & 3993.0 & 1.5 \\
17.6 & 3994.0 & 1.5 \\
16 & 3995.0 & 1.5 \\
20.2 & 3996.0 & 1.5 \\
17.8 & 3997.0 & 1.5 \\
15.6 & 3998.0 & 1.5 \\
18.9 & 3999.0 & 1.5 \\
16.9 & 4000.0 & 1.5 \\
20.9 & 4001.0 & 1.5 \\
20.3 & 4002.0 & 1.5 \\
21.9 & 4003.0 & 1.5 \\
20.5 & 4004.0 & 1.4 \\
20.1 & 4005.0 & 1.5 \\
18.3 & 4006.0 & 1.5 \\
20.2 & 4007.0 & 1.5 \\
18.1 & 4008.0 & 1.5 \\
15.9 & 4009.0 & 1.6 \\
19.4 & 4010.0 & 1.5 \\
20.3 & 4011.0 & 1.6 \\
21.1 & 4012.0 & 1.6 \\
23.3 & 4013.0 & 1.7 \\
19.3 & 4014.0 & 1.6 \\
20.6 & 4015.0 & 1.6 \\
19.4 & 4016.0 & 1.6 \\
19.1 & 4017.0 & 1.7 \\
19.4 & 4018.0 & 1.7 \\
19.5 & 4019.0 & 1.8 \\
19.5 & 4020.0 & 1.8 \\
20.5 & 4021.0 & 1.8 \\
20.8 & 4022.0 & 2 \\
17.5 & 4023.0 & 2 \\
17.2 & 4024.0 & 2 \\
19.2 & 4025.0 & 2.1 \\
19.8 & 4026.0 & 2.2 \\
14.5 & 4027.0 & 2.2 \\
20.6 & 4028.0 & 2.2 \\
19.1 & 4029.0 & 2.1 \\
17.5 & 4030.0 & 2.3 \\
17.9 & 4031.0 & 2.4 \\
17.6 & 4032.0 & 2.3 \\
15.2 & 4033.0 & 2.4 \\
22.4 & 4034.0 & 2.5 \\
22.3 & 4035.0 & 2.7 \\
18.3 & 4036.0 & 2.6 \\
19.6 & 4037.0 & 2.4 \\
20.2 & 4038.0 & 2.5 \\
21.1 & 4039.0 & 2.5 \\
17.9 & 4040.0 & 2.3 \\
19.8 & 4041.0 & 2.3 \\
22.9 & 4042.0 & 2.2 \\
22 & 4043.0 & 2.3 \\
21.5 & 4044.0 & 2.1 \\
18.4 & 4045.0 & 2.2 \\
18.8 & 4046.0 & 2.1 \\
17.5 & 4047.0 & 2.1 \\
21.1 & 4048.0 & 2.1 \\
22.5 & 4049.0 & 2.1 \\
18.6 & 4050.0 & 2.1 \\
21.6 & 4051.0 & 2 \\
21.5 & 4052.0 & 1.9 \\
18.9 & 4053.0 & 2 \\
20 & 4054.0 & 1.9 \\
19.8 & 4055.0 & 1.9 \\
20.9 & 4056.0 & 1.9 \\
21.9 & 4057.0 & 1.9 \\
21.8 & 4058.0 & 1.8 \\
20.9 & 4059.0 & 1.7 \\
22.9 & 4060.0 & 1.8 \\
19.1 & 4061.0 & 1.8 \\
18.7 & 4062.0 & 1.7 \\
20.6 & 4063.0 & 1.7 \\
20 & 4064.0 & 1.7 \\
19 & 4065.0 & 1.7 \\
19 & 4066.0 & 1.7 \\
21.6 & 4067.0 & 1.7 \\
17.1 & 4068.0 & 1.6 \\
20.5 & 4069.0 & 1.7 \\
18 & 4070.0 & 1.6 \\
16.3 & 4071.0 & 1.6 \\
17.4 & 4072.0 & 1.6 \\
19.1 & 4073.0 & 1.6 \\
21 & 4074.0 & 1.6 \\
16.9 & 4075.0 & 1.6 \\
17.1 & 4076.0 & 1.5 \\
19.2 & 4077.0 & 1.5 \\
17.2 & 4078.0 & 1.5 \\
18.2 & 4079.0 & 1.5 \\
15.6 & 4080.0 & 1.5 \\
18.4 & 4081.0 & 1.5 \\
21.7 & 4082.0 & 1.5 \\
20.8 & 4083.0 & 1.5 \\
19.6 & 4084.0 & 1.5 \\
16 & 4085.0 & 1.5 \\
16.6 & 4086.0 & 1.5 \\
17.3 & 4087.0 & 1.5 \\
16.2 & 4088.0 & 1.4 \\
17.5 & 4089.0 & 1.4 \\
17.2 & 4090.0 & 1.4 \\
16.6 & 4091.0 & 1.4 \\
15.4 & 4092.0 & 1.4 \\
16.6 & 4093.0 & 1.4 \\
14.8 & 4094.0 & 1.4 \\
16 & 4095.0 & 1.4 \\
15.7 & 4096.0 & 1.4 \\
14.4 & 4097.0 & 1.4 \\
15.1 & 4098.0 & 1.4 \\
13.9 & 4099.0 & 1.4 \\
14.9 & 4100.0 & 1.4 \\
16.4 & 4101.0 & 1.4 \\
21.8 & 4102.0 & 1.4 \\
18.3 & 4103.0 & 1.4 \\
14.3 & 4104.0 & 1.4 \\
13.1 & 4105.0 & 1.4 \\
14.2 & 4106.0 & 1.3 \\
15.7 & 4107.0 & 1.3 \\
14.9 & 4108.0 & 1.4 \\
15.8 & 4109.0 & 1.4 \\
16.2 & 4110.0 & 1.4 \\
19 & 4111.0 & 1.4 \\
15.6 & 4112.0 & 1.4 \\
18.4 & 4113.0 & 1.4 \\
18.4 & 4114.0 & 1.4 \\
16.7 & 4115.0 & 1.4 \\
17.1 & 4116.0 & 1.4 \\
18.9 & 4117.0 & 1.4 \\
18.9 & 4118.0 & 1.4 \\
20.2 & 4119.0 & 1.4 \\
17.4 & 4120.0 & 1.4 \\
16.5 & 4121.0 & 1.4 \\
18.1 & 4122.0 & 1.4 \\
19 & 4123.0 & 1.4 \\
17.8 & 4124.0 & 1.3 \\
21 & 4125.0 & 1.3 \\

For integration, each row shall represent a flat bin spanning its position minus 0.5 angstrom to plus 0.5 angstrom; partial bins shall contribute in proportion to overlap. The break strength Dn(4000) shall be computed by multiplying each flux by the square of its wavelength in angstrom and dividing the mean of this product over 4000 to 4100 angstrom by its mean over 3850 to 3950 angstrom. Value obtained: 1.3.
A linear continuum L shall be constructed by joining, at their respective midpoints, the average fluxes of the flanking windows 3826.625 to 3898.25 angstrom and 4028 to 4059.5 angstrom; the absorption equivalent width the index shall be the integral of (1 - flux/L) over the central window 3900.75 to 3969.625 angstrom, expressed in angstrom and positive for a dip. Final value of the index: 4.0 angstrom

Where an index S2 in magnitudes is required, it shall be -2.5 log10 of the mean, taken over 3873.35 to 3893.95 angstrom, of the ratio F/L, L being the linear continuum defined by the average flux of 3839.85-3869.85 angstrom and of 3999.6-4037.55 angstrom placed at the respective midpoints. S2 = 0.15 mag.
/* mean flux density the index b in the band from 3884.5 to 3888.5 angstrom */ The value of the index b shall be 13.4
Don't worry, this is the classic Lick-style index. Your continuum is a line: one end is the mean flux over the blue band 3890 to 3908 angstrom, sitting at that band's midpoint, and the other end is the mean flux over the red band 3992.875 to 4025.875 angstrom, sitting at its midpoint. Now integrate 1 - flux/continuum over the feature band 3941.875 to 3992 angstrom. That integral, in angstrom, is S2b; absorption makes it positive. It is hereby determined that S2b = 4.47 angstrom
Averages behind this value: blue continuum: 15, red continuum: 19.3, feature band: 16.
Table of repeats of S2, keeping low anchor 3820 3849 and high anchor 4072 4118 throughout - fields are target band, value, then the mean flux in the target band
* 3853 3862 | -0.21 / 16.5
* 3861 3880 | -0.24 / 17.3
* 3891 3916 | -0.13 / 16.1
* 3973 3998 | -0.12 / 17.2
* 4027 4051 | -0.21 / 19.6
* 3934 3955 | -0.12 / 16.7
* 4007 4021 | -0.23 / 19.7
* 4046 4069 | -0.22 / 20.2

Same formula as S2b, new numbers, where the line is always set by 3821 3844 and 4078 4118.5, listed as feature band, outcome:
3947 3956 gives -2.1 angstrom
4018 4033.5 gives -2.8 angstrom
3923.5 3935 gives 0.0 angstrom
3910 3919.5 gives -2.6 angstrom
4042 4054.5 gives -3.3 angstrom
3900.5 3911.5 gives -2.4 angstrom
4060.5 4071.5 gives -1.9 angstrom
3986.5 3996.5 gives -2.5 angstrom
